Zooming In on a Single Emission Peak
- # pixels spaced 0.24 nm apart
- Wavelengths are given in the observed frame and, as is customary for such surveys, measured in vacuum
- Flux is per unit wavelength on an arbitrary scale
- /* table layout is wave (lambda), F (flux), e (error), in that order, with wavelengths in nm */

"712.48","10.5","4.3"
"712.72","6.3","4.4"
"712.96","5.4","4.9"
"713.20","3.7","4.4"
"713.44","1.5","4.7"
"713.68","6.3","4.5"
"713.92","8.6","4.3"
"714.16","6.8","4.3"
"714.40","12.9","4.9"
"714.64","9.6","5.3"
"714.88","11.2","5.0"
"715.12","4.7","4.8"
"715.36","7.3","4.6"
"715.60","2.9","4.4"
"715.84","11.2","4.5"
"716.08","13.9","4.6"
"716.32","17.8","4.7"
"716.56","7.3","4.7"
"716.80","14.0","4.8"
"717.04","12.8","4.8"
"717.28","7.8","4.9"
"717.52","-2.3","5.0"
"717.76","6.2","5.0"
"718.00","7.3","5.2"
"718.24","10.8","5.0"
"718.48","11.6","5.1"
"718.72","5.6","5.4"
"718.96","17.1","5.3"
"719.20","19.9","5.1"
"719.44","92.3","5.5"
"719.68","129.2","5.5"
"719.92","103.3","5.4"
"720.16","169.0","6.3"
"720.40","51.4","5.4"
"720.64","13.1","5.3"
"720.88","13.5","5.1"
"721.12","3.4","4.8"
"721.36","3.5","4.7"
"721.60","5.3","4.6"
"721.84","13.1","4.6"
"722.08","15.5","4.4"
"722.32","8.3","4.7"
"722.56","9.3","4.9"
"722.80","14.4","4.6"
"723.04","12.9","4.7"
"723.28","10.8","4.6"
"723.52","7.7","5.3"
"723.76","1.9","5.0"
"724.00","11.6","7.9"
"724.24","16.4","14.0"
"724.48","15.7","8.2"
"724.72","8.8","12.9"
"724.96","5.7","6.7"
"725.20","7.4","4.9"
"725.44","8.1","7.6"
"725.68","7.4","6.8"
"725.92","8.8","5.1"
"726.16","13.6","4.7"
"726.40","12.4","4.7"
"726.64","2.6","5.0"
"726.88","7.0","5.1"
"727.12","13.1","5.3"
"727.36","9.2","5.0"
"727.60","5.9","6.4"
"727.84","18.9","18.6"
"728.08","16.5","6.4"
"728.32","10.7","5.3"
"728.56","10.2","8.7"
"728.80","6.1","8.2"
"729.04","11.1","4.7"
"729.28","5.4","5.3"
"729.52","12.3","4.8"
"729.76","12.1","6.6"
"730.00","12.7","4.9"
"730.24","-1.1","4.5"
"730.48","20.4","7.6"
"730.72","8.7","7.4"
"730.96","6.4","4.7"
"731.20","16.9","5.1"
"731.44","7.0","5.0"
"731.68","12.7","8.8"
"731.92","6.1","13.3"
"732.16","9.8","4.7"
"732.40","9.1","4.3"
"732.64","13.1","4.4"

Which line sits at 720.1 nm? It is [O II] 3727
